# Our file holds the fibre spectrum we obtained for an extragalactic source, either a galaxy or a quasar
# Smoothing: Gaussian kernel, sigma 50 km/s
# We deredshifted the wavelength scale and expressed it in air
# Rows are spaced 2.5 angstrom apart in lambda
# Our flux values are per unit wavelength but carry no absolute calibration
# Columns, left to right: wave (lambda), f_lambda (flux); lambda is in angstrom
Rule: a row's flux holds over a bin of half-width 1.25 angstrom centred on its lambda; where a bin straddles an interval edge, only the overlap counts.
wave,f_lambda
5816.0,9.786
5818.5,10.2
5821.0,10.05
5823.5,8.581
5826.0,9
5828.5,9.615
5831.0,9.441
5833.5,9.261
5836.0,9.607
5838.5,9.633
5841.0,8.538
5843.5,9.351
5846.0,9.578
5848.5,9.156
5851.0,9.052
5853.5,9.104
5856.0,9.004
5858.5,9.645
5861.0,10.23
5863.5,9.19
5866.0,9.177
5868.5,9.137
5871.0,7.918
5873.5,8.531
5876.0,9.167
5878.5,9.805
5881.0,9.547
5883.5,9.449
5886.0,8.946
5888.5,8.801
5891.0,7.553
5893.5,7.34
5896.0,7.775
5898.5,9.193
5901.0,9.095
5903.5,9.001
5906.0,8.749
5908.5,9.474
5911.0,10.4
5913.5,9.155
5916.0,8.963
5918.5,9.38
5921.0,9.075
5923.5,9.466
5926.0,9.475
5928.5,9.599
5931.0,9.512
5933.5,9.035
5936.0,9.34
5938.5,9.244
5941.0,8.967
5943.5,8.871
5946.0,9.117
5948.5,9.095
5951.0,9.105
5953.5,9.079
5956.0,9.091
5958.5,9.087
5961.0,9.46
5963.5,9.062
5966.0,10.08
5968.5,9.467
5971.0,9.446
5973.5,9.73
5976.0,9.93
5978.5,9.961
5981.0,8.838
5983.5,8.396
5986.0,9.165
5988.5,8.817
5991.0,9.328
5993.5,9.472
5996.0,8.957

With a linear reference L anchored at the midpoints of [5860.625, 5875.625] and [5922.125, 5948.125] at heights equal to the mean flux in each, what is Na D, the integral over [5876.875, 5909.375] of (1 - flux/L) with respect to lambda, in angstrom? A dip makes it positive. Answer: 0.91 angstrom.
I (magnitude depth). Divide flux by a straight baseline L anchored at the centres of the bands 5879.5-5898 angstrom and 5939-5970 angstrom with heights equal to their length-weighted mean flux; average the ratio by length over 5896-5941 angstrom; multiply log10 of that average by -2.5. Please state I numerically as -0.050 mag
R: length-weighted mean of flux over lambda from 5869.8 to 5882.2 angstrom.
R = 9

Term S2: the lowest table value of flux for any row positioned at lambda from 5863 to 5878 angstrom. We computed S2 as 7.918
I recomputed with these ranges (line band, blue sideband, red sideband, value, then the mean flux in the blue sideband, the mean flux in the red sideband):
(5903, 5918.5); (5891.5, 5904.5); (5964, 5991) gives -0.090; 8.42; 9.37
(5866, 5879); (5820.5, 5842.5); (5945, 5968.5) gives 0.046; 9.28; 9.26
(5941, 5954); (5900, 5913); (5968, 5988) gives 0.035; 9.34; 9.34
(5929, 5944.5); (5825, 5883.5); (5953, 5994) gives 0.013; 9.25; 9.32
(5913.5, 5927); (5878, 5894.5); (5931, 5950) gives -0.032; 8.75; 9.12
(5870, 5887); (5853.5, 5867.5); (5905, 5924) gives 0.037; 9.41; 9.34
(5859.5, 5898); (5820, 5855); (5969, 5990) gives 0.052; 9.28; 9.29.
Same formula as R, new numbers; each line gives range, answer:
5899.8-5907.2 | 8.95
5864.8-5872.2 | 8.75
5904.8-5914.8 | 9.45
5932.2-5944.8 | 9.09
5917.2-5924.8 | 9.31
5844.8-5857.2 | 9.18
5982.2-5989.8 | 8.8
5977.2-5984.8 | 9.07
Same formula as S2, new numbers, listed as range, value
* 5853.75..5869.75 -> 9.004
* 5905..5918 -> 8.749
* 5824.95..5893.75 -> 7.34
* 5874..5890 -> 8.801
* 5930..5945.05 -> 8.871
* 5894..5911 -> 7.775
